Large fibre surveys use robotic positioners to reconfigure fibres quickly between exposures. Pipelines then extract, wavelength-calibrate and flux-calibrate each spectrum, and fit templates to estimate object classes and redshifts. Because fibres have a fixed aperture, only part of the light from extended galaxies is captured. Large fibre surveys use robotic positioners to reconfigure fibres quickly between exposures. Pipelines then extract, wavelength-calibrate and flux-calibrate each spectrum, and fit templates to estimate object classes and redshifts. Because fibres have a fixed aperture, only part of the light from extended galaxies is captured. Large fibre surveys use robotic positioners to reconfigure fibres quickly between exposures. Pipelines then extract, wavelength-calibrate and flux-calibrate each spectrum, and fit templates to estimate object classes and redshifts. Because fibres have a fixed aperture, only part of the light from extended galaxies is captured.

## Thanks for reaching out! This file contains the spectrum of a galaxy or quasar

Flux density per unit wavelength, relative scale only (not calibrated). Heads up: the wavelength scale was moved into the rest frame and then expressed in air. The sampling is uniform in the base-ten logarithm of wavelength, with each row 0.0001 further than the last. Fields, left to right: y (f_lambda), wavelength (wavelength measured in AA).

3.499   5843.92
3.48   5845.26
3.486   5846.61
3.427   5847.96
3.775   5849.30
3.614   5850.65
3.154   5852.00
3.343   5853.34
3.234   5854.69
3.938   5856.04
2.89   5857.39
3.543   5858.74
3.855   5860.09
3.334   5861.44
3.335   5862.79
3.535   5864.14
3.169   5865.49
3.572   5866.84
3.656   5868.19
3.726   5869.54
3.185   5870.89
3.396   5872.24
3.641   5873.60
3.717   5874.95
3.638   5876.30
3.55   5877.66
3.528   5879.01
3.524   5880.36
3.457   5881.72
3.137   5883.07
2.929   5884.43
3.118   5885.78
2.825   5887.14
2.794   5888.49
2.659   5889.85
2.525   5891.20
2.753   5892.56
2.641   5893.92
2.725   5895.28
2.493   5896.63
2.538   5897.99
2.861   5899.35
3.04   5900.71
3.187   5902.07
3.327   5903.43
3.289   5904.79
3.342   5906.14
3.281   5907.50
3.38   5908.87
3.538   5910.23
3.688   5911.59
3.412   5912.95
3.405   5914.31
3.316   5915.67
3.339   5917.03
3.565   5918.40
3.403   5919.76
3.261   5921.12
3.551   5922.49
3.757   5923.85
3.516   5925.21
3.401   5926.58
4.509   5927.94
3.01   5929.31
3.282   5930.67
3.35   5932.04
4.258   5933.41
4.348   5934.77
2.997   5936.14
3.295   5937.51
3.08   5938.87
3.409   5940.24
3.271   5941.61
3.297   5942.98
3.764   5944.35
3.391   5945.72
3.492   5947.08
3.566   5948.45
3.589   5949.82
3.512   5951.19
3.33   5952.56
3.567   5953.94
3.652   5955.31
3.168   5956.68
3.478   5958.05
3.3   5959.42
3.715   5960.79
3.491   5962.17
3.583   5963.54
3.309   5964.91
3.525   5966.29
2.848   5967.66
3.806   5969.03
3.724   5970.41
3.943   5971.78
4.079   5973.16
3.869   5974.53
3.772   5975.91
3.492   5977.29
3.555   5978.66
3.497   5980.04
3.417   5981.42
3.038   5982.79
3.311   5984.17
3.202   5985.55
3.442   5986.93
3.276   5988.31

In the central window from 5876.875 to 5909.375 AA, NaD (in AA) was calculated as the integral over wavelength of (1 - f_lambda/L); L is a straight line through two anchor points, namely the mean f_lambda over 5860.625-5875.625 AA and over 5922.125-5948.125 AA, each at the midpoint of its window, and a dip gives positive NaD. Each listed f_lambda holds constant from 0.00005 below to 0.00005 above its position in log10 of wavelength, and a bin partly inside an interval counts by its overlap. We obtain 4.29 AA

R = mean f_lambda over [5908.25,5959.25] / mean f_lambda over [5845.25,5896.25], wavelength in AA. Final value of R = 1.06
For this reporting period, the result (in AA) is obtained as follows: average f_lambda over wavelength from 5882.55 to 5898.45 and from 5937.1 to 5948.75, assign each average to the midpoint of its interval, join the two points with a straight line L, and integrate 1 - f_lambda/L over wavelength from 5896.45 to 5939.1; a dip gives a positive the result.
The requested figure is -4.1 AA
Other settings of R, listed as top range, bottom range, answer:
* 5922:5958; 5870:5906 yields 1.13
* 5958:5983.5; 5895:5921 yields 1.10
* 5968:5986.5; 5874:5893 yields 1.13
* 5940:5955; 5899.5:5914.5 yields 1.04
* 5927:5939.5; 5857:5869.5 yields 1.03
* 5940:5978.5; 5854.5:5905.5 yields 1.10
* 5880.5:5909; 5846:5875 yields 0.85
